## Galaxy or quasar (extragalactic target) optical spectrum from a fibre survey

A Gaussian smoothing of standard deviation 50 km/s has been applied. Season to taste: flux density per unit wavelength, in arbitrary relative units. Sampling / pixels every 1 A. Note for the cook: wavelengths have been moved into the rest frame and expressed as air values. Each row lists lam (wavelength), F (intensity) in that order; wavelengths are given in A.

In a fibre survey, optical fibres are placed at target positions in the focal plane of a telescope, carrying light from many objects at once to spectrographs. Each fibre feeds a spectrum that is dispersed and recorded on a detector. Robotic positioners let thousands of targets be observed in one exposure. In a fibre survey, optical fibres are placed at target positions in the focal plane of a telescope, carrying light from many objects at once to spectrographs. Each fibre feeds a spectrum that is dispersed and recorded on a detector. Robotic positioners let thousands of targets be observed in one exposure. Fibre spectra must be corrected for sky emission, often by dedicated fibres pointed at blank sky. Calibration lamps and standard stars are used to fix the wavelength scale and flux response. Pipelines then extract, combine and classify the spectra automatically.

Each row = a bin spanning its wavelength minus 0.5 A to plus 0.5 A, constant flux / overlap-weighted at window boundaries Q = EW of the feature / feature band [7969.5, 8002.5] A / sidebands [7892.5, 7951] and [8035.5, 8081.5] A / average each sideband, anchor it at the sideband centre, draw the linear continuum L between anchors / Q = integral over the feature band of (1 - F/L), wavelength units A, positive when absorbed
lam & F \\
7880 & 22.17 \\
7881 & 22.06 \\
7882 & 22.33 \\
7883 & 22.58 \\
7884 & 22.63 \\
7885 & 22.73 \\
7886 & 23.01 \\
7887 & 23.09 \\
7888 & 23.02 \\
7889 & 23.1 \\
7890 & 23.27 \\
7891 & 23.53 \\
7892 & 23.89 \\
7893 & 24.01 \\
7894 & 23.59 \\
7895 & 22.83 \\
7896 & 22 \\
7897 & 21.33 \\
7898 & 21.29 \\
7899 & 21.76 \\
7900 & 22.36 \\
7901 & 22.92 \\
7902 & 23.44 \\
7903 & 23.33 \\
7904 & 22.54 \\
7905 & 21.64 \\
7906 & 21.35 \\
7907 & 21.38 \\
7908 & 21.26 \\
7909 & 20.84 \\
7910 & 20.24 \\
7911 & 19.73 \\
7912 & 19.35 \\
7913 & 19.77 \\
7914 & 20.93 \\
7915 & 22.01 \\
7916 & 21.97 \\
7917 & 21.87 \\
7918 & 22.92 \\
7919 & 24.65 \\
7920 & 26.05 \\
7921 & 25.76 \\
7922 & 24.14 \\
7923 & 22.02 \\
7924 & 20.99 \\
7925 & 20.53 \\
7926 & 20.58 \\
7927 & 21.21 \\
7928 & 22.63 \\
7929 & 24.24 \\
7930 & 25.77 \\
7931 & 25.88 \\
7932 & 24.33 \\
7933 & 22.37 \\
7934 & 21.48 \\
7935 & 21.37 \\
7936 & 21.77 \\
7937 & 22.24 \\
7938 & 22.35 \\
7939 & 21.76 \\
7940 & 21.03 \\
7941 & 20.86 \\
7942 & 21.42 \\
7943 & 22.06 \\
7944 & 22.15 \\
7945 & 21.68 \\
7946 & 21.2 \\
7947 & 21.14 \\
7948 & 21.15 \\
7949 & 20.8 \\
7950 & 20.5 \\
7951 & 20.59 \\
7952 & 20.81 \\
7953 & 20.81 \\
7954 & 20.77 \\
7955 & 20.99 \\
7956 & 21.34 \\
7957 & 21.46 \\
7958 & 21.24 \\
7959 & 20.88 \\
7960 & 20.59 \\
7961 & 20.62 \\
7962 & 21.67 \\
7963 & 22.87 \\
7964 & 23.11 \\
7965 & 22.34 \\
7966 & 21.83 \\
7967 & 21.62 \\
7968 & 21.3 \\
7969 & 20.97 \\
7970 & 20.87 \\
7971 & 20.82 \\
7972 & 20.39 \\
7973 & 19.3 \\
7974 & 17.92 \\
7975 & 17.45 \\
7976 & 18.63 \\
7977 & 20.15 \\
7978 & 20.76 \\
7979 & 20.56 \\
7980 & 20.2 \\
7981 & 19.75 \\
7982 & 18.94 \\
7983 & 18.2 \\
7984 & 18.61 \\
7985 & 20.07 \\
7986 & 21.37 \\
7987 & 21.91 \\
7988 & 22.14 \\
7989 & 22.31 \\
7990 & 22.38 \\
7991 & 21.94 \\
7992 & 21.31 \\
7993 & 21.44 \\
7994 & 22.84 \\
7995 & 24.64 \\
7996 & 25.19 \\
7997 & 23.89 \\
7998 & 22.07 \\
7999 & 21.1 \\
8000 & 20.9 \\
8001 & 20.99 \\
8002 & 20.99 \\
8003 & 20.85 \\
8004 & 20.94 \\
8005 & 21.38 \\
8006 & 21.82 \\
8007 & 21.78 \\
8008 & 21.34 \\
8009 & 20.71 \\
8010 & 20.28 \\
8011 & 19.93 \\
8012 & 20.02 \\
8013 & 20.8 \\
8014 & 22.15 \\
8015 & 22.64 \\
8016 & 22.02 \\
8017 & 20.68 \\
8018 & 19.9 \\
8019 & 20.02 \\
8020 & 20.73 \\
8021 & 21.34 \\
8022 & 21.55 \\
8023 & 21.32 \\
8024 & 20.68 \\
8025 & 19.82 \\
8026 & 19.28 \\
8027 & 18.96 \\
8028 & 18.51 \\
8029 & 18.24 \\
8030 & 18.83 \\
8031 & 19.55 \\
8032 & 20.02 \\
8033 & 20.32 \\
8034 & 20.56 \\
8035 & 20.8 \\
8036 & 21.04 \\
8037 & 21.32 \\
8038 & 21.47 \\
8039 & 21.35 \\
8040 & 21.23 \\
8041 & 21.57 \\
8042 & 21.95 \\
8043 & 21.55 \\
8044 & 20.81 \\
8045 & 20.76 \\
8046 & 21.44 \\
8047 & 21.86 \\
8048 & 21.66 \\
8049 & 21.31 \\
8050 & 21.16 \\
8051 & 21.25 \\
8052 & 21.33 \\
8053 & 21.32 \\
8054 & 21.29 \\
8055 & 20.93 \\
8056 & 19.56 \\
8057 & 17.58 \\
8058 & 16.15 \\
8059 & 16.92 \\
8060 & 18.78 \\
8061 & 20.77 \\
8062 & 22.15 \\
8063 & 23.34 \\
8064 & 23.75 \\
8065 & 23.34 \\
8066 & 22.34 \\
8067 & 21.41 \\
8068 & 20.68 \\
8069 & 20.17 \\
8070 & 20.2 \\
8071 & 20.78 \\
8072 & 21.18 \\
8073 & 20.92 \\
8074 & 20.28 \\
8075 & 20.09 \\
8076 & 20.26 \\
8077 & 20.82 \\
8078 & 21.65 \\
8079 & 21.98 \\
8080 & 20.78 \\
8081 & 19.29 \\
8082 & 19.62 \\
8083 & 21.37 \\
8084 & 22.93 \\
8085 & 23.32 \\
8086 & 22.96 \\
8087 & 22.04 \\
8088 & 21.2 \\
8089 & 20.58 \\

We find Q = 1.0 A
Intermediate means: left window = 22.1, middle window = 20.9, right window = 20.9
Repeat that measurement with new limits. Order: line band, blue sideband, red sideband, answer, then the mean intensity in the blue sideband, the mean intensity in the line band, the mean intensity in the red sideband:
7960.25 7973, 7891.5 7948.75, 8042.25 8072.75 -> 0.2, 22.2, 21.4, 20.9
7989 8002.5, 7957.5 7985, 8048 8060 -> -1.3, 20.4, 22.3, 19.9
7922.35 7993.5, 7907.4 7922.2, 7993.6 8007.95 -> 2.6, 22.1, 21.3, 22.1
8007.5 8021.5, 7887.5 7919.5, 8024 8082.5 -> 0.1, 22.1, 20.9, 20.6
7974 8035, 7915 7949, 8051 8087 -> 2.4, 22.4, 20.8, 20.9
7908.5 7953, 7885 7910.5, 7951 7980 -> -0.7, 22.4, 22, 20.8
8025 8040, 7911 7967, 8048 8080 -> 0.7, 21.9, 20.1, 20.8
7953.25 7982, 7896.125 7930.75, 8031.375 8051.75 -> 1.4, 22.2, 20.7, 21.2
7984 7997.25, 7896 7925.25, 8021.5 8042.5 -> -0.8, 22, 22.2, 20.4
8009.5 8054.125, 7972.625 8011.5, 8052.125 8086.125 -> 0.3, 21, 20.8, 20.8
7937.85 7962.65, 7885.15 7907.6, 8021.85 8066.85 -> 0.8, 22.7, 21.2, 20.7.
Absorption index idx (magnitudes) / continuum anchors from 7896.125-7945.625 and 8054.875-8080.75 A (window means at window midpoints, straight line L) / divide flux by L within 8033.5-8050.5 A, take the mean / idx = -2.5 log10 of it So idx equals -0.02 mag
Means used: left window 22.2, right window 20.6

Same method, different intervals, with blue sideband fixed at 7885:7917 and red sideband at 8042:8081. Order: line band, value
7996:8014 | 0.00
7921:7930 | -0.03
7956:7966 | 0.00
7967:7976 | 0.09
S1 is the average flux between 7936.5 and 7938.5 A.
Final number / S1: 22.3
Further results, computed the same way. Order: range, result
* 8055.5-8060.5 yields 17.8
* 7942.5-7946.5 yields 21.8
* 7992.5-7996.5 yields 23.5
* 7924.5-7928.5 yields 21.2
